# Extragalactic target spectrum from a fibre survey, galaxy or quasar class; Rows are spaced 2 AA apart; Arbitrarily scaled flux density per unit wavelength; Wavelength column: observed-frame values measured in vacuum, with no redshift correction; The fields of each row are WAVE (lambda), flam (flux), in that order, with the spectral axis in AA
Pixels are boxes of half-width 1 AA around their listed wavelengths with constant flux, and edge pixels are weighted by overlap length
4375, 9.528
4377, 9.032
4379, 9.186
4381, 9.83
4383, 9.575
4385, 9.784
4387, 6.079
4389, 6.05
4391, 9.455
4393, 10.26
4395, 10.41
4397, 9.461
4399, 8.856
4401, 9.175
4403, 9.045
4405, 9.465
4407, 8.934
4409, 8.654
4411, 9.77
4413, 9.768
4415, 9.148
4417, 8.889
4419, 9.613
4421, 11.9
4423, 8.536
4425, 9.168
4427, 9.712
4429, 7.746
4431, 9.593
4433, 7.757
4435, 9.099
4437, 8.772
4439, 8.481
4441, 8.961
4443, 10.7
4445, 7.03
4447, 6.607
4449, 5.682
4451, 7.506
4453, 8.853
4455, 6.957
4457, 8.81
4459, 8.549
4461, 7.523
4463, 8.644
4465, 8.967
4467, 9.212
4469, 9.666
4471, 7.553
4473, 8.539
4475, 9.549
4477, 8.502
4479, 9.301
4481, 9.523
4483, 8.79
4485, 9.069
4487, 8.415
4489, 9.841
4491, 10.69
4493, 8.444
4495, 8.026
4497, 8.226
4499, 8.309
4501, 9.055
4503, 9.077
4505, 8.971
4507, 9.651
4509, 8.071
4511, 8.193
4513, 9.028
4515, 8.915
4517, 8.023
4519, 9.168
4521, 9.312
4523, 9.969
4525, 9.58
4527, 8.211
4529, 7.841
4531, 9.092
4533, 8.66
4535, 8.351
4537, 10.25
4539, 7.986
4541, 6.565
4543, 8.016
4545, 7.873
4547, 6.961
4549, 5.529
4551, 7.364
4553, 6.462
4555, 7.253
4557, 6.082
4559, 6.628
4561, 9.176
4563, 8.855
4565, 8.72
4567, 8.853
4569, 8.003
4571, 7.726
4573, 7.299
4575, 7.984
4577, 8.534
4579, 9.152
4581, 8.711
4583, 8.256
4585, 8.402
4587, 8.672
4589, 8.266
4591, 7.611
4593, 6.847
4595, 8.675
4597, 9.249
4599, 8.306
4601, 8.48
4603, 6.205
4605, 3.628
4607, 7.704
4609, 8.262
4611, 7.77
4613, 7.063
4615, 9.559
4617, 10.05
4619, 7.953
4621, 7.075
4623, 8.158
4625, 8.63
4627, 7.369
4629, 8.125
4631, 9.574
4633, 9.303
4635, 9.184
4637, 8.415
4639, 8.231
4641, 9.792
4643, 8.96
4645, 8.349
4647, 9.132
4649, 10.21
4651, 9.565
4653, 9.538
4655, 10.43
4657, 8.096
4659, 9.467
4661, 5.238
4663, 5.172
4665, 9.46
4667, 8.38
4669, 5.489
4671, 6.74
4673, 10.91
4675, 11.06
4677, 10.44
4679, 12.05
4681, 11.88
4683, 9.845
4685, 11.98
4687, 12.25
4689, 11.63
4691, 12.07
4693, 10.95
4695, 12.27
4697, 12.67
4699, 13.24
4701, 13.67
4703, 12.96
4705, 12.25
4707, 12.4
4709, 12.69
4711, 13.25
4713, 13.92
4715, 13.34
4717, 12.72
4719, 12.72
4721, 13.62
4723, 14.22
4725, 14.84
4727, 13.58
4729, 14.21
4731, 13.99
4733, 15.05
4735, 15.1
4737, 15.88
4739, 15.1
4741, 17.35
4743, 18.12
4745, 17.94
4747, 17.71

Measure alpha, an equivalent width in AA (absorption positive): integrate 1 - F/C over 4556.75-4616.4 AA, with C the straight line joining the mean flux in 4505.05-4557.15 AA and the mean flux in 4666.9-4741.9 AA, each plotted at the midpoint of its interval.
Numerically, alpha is 9.9 AA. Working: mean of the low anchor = 8.22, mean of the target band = 7.99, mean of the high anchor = 12.6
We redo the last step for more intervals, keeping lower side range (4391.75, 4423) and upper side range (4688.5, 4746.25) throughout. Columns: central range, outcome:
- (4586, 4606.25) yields 7.6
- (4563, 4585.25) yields 6.6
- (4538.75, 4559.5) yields 8.2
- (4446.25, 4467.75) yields 4.8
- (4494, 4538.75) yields 9.1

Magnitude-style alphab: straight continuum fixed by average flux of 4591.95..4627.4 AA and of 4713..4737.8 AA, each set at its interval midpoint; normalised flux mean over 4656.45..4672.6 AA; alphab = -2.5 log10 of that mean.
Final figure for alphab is 0.414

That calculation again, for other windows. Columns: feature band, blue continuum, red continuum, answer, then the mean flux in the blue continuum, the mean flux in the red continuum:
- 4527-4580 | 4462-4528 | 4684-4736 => 0.26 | 8.92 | 13.1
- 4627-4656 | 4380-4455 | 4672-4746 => 0.32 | 8.85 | 13.3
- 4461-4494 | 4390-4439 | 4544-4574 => -0.06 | 9.28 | 7.52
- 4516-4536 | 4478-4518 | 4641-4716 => 0.04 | 8.88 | 10.6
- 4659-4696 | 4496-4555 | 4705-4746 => 0.30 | 8.35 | 14.4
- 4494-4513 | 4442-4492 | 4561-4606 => -0.03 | 8.58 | 8.05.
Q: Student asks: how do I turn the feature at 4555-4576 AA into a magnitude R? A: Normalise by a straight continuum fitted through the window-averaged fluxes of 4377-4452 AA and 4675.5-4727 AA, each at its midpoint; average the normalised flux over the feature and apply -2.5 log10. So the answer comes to 0.34 mag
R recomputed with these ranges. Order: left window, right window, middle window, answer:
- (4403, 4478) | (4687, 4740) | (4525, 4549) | 0.266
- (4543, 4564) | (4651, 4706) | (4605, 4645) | 0.085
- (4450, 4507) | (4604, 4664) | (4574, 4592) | 0.009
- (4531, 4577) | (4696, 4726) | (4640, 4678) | 0.287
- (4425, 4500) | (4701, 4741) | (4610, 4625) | 0.383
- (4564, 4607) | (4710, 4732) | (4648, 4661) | 0.178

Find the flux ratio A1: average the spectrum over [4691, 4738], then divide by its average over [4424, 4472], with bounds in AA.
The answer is 1.60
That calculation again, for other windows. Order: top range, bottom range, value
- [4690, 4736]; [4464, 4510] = 1.49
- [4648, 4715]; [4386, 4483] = 1.22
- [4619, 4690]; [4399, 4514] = 1.04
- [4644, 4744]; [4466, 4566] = 1.39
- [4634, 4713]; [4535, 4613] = 1.32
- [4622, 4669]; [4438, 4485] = 1.02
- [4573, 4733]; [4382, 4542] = 1.13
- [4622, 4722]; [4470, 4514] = 1.17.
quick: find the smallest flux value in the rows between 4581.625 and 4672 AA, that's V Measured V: 3.628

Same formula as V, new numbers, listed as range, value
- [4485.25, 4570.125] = 5.529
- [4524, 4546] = 6.565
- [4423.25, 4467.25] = 5.682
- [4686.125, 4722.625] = 10.95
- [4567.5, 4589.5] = 7.299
